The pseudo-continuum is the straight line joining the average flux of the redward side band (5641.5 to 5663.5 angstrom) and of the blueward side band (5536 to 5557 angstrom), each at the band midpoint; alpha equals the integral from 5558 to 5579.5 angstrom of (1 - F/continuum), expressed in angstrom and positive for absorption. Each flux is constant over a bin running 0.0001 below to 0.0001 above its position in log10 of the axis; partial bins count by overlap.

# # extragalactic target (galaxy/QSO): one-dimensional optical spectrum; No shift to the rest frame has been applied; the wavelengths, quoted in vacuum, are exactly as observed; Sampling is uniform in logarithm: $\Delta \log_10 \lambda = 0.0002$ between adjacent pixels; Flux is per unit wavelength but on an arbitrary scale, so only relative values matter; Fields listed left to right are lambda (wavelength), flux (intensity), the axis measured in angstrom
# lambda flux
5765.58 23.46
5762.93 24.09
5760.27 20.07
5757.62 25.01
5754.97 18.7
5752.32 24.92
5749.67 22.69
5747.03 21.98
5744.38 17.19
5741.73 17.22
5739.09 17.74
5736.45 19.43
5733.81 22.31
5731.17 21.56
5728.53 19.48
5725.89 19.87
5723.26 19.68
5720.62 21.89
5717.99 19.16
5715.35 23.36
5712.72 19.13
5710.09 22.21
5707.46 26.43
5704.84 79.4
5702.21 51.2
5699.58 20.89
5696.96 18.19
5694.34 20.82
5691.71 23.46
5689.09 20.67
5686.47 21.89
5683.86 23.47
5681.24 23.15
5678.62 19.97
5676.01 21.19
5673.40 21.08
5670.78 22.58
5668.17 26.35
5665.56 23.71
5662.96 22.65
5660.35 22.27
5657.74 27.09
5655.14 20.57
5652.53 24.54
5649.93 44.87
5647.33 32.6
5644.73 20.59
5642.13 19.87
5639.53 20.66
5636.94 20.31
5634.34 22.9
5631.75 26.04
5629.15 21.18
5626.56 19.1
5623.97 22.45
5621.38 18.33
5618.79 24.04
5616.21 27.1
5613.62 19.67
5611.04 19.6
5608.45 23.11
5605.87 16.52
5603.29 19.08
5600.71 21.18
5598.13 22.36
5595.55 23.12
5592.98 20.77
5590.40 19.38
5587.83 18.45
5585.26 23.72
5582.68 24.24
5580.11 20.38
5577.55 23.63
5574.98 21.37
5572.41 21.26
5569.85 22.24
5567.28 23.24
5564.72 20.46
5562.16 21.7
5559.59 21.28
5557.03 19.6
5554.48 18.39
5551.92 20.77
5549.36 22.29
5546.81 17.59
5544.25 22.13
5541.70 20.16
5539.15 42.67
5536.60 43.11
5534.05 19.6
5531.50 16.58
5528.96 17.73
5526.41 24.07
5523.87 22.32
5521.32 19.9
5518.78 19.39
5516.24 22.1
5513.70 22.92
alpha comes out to 2.9 angstrom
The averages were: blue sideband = 25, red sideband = 26.4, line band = 21.8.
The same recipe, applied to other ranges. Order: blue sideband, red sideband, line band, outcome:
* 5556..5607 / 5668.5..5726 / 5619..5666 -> -0.7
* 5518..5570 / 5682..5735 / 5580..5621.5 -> 4.2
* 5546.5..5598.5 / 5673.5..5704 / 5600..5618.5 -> 1.1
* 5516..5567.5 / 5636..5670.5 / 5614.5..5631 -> 1.5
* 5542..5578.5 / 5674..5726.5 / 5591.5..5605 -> 0.7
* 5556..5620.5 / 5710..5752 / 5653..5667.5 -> -1.8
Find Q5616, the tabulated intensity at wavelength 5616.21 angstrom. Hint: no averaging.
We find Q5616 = 27.1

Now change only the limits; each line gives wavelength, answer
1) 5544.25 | 22.13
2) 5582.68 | 24.24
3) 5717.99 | 19.16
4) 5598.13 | 22.36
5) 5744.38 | 17.19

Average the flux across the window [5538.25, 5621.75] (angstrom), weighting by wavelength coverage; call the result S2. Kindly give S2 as 21.8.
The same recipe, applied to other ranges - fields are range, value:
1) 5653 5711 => 26.3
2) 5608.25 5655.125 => 23.7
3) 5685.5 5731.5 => 26.2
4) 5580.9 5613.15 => 20.9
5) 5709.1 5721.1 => 21.1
